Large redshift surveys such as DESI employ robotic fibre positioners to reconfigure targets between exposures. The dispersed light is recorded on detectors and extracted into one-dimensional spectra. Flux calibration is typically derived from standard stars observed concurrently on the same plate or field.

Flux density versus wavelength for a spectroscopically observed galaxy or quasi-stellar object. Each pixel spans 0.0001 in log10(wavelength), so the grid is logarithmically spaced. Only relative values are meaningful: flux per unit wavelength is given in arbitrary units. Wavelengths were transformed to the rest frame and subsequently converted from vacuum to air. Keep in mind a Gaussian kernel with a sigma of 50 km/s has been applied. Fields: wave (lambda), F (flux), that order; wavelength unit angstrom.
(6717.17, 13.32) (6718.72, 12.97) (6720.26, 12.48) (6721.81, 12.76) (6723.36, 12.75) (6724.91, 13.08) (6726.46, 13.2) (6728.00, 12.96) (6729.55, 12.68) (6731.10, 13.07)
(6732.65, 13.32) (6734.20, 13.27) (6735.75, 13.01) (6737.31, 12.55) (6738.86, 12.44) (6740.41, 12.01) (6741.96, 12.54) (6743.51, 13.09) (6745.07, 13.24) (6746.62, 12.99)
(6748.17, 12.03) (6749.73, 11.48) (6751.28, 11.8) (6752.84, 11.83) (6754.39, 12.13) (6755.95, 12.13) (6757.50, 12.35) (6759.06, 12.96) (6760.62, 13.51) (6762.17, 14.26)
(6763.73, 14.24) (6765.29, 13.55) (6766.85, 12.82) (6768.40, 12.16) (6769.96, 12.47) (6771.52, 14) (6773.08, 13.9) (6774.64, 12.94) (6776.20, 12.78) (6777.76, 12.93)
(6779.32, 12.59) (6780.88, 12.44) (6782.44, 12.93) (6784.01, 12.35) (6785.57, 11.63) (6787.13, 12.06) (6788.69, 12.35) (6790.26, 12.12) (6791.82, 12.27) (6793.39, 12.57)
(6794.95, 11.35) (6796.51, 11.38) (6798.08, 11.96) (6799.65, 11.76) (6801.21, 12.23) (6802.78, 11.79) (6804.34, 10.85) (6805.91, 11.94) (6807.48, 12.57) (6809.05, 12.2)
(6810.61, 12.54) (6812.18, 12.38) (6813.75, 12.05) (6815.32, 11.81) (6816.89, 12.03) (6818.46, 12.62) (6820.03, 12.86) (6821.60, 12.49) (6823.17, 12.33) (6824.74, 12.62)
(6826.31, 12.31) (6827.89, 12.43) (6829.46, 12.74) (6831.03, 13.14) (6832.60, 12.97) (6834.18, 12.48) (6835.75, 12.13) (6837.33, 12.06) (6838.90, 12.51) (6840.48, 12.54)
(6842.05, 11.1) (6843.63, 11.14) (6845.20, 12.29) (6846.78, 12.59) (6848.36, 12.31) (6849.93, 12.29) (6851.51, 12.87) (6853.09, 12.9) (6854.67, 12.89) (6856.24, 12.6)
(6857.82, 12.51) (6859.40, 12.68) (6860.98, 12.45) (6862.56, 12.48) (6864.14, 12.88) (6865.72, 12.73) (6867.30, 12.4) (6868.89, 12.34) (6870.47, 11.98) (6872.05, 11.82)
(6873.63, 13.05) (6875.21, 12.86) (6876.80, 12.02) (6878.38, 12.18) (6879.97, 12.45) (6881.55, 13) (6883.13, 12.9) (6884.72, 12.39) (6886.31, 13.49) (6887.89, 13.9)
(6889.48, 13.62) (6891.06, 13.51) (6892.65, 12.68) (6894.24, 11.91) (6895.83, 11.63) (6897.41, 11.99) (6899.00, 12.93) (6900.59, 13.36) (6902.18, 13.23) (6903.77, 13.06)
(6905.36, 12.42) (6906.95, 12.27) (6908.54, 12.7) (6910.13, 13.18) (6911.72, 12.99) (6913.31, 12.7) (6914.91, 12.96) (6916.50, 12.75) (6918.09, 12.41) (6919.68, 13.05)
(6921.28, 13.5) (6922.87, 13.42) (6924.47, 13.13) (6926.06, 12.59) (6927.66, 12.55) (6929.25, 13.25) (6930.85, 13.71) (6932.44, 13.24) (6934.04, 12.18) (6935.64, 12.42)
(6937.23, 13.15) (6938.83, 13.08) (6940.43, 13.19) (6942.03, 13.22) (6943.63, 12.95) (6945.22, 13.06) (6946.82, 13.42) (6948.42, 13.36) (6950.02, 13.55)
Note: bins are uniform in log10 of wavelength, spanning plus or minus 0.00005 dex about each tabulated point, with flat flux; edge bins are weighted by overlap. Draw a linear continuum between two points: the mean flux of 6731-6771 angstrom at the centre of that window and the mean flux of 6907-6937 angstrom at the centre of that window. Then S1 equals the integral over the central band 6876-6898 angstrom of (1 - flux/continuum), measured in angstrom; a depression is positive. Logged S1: 0.3 angstrom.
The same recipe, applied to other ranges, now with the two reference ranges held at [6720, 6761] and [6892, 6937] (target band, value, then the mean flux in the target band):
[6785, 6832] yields 1.9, 12.2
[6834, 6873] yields 1.2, 12.4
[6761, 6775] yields -0.8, 13.4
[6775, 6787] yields 0.2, 12.5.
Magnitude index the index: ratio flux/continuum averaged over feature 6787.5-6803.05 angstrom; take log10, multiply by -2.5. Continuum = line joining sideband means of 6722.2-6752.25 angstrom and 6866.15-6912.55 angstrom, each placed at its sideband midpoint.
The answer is 0.06 mag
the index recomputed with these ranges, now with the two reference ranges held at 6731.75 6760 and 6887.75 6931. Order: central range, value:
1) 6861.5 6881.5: 0.029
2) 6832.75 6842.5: 0.043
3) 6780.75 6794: 0.028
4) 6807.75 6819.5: 0.035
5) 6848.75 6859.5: 0.007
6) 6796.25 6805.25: 0.086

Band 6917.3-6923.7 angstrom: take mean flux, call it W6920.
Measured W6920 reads 13.1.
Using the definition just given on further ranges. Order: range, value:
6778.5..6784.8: 12.6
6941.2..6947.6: 13.2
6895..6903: 12.6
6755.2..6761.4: 12.8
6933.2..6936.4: 12.3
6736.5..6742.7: 12.4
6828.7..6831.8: 13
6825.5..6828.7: 12.4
